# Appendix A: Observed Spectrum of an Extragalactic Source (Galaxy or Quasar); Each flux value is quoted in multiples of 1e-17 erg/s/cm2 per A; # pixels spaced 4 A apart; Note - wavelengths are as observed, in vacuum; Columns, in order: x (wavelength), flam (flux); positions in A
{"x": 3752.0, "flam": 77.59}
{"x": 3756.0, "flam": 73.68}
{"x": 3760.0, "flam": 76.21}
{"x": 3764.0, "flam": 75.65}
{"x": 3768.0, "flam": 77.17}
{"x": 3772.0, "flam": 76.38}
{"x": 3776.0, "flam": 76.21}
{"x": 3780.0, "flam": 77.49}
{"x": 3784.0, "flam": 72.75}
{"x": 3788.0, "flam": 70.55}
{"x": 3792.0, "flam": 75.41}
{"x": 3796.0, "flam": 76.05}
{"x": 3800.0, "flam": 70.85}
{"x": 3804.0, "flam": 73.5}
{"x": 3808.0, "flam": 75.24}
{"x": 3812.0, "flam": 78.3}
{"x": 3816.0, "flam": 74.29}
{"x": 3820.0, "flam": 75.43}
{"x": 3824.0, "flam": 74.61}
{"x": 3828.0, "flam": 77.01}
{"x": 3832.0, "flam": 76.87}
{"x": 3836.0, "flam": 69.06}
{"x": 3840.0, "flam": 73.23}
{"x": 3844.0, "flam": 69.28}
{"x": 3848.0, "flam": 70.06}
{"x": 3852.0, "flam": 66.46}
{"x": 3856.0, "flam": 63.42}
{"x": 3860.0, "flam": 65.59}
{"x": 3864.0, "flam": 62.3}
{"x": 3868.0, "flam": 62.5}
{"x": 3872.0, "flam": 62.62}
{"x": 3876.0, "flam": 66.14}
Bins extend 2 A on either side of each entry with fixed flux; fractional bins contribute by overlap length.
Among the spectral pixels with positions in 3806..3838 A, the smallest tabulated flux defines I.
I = 69.06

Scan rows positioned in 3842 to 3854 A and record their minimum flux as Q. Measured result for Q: 66.46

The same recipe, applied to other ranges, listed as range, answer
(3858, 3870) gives 62.3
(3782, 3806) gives 70.55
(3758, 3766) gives 75.65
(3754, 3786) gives 72.75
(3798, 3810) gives 70.85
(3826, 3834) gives 76.87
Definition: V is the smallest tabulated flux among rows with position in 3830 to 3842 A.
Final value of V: 69.06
